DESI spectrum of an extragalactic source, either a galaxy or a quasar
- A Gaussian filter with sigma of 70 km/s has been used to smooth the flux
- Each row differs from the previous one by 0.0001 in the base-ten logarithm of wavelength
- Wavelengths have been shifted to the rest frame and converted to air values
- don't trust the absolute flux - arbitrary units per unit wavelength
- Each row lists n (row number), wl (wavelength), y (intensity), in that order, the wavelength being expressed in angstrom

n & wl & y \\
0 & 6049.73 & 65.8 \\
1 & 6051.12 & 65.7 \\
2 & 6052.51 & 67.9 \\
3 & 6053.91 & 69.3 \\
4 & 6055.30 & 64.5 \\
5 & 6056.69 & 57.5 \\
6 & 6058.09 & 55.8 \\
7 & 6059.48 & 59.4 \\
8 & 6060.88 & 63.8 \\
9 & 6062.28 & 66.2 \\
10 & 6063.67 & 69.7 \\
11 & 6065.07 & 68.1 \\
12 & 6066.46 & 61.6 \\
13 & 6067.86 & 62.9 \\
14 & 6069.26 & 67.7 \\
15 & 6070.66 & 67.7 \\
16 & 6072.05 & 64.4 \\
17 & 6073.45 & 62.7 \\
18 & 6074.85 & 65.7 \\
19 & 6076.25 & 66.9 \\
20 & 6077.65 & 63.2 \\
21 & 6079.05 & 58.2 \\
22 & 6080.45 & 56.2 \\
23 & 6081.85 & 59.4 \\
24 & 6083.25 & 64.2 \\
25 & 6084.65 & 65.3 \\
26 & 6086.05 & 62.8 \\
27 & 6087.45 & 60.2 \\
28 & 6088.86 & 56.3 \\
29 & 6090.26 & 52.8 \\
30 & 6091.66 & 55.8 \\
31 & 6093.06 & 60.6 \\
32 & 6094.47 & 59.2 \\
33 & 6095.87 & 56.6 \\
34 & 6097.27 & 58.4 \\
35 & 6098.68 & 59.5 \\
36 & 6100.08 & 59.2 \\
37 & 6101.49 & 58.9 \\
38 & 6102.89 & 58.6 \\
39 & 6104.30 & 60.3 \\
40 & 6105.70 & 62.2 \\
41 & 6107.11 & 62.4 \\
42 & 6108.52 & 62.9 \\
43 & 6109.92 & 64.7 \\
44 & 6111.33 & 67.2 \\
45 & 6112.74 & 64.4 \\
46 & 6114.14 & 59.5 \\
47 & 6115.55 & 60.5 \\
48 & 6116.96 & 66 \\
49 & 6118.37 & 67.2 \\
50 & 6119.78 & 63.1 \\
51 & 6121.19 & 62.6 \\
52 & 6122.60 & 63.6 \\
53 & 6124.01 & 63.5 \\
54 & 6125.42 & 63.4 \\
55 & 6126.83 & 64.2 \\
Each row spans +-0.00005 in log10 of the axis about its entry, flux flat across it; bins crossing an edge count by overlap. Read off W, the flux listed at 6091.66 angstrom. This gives 55.8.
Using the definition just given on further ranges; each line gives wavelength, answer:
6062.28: 66.2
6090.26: 52.8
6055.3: 64.5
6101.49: 58.9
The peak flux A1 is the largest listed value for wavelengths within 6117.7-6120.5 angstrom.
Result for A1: 67.2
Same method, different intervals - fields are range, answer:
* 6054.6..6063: 66.2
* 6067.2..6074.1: 67.7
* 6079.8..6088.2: 65.3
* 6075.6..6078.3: 66.9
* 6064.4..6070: 68.1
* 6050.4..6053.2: 67.9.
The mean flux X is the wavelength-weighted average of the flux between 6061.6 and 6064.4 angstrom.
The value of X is 68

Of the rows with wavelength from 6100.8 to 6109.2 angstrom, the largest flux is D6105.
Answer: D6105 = 62.9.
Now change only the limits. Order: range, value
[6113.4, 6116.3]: 60.5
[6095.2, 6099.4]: 59.5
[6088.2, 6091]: 56.3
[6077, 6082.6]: 63.2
